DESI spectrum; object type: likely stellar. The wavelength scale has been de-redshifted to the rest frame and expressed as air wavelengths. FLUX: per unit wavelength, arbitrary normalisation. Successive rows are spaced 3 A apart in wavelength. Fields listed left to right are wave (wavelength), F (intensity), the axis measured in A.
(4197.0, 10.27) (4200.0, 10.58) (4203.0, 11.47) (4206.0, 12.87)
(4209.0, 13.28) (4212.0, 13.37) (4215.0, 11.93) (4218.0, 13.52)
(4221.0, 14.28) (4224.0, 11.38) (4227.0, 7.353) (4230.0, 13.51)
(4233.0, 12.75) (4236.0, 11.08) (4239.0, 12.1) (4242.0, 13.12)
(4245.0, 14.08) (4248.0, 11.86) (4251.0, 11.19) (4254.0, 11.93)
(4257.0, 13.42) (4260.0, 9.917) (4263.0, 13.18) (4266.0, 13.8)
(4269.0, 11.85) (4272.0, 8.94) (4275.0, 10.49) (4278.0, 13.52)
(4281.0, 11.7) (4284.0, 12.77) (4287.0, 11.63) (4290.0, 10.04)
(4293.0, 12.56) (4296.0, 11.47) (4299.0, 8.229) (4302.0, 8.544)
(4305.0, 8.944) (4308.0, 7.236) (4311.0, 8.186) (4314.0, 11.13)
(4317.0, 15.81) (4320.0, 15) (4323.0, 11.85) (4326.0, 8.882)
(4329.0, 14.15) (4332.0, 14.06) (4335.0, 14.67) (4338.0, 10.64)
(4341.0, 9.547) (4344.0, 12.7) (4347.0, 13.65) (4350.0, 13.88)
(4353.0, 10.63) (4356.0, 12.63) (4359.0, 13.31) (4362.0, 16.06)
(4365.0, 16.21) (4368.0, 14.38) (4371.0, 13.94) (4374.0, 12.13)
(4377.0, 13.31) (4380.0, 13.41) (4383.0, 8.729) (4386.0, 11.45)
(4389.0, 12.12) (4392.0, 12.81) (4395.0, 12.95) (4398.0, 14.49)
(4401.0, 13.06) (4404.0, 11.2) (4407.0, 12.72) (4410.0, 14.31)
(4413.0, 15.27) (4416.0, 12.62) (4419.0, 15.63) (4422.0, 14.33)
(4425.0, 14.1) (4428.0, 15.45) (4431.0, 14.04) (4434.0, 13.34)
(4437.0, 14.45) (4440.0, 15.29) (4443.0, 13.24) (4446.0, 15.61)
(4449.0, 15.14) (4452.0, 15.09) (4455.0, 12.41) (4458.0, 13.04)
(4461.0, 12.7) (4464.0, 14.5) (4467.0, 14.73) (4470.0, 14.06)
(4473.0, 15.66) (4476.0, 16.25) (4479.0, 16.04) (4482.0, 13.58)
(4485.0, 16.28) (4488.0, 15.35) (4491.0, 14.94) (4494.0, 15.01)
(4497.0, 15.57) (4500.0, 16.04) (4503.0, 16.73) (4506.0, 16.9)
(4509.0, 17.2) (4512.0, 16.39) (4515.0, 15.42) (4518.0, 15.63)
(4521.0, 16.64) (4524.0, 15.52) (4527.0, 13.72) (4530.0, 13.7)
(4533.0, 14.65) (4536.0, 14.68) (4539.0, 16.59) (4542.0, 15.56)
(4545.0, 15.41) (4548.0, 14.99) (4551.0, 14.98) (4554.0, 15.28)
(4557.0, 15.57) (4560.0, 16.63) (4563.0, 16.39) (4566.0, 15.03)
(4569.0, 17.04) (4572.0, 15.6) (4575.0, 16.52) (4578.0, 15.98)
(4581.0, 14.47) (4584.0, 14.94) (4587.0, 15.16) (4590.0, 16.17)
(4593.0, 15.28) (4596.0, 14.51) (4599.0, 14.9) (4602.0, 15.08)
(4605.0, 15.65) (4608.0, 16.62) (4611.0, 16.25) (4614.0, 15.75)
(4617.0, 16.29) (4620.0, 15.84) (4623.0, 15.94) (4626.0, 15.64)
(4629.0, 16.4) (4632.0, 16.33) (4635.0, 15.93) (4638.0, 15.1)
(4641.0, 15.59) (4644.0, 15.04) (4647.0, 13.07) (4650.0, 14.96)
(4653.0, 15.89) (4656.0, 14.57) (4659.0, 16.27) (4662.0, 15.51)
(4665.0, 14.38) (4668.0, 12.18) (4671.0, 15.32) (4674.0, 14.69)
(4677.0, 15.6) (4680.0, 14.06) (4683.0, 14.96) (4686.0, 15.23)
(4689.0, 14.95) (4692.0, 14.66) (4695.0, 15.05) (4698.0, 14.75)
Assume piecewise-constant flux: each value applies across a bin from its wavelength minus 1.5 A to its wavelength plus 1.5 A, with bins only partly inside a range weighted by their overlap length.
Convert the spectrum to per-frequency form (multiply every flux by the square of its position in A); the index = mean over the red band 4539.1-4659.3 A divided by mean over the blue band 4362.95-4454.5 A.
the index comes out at 1.2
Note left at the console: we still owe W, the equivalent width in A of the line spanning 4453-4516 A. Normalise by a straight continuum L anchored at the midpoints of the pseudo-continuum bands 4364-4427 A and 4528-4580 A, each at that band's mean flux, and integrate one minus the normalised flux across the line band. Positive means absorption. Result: -2.66 A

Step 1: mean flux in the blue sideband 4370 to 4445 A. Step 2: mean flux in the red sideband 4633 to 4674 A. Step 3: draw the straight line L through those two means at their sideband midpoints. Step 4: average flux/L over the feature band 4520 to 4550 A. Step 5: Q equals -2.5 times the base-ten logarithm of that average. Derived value -0.07 mag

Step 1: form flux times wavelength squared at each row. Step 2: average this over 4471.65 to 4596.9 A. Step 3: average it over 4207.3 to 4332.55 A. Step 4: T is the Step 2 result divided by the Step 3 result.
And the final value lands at 1.50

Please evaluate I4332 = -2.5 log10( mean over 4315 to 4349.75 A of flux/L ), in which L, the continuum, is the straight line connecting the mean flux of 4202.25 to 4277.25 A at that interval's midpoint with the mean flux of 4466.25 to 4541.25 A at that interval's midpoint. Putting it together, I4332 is 0.04 mag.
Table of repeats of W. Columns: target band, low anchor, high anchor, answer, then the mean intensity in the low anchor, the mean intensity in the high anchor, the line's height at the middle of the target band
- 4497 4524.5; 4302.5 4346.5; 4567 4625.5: -3.6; 11.6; 15.7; 14.4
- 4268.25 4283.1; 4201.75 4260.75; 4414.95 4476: 1.6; 12.3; 14.3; 12.7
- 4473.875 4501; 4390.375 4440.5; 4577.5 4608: -1.9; 13.9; 15.3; 14.4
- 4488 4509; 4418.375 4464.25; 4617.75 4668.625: -2.0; 14.2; 15.3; 14.5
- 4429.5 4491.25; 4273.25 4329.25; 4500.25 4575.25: -1.5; 11.1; 15.7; 14.2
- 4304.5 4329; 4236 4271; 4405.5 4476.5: 3.4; 12.3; 14.3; 13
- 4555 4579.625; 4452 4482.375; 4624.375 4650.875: -1.9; 14.4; 15.4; 14.9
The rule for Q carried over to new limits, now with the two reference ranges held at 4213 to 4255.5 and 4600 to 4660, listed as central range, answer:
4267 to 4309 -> 0.185 mag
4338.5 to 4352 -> 0.076 mag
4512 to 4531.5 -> -0.040 mag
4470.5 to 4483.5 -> -0.074 mag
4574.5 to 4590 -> -0.016 mag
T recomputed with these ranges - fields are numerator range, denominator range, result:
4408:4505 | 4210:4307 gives 1.38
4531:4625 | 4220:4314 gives 1.59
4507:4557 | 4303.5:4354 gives 1.43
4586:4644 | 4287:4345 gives 1.60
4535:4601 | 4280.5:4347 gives 1.53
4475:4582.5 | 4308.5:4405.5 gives 1.33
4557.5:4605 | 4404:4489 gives 1.15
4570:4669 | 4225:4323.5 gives 1.57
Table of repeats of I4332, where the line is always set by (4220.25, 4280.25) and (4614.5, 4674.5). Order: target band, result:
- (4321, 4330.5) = 0.07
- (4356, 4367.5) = -0.15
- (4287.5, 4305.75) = 0.22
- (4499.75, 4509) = -0.19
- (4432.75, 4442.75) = -0.06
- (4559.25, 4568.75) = -0.11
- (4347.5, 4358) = 0.02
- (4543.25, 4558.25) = -0.06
